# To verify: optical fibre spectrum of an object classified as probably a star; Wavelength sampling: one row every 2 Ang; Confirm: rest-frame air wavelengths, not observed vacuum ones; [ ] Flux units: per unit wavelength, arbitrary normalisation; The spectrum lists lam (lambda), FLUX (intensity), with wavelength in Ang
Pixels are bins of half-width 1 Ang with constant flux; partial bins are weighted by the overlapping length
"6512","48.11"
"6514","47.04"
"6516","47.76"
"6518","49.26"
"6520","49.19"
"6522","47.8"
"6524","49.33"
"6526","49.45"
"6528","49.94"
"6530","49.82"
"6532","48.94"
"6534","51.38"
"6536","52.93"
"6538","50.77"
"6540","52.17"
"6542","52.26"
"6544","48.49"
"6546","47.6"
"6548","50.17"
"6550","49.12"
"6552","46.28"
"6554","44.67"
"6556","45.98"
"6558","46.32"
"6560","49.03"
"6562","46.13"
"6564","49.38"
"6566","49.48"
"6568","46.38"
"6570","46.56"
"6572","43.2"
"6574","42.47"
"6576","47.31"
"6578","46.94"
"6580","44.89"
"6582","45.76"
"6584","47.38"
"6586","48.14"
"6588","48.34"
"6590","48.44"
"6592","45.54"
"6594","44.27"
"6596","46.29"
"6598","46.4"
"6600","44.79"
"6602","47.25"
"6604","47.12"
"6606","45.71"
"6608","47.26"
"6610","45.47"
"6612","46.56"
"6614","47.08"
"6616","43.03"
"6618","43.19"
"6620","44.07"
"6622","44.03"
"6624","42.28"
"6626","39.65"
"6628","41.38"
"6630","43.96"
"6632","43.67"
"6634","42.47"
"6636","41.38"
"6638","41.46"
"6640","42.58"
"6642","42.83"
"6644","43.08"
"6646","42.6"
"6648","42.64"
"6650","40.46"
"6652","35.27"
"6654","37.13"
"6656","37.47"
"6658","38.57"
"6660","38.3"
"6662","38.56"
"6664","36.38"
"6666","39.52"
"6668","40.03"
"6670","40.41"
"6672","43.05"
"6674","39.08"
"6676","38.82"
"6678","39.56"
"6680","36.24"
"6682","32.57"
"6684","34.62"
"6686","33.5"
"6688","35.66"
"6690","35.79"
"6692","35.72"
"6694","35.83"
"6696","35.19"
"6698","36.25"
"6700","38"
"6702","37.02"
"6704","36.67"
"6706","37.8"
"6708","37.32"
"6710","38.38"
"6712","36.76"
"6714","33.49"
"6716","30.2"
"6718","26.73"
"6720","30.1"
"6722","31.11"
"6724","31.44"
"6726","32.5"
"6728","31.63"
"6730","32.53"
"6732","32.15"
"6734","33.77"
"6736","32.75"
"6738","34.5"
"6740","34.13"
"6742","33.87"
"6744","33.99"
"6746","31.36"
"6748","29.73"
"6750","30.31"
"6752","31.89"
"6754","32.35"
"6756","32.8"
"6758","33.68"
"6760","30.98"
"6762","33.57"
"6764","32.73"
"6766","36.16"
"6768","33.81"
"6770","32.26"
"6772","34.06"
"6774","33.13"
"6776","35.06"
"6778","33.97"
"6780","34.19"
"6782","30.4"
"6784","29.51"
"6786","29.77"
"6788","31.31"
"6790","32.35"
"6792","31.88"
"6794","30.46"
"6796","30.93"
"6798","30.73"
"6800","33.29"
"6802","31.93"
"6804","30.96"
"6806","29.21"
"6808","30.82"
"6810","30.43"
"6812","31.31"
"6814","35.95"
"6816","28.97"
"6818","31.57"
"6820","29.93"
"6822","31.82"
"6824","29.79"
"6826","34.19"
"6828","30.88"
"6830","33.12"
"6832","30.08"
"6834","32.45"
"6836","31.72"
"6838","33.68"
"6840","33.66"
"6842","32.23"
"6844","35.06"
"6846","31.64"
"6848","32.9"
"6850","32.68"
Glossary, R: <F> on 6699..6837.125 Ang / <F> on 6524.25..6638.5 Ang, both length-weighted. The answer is 0.70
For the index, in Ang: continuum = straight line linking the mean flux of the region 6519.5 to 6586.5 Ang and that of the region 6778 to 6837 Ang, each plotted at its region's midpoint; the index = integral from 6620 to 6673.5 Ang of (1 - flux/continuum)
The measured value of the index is 1.51 Ang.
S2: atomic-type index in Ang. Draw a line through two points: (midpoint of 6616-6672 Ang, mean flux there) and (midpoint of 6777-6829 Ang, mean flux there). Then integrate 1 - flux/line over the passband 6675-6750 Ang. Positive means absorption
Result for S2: 5.4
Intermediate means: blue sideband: 40.9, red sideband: 31.4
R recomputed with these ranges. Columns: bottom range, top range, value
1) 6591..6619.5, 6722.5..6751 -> 0.71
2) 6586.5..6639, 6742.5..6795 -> 0.72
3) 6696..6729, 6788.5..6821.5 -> 0.92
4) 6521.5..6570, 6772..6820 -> 0.65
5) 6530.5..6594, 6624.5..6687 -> 0.83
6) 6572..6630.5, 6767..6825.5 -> 0.70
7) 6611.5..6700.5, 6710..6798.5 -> 0.81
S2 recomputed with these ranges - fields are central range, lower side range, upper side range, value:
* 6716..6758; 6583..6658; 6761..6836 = 4.69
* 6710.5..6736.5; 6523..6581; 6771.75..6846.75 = 3.67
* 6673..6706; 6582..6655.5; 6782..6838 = 2.48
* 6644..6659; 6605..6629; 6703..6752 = 0.47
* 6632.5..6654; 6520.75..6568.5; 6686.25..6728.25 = -0.61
